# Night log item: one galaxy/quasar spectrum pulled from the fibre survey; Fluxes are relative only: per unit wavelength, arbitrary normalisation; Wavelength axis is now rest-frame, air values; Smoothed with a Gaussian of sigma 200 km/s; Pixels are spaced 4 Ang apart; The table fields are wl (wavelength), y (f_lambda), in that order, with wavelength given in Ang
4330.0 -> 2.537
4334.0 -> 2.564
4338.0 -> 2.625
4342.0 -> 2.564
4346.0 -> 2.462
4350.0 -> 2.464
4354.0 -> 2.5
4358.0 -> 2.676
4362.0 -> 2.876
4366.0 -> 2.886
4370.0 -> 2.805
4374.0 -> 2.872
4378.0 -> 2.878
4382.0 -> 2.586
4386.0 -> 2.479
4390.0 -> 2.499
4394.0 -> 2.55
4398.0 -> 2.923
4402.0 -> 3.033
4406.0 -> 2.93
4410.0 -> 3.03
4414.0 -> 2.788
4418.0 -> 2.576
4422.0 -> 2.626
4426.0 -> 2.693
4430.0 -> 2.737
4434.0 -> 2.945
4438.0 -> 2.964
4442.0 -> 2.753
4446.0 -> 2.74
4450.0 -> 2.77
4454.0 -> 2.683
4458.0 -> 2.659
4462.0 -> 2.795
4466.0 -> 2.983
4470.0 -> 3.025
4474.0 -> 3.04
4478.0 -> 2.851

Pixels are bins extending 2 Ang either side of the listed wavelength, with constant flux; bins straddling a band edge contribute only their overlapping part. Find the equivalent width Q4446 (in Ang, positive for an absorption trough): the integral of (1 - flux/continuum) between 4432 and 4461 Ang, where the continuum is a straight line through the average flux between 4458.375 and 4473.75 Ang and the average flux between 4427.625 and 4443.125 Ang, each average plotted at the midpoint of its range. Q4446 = 0.87 Ang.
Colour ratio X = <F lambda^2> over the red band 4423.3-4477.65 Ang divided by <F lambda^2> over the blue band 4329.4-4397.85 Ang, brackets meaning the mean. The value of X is 1.11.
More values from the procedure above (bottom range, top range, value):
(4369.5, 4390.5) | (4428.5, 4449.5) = 1.08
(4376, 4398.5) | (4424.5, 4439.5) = 1.10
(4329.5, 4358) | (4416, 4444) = 1.13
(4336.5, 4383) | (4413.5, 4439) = 1.06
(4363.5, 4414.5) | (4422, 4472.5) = 1.03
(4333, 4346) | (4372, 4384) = 1.10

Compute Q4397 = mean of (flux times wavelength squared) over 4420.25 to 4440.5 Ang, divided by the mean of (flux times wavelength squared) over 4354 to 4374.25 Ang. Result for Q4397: 1.03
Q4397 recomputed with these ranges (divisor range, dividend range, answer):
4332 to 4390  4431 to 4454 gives 1.10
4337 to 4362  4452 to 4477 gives 1.17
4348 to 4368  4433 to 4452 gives 1.10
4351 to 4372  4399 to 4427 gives 1.05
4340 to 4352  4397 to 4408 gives 1.22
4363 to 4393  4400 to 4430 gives 1.05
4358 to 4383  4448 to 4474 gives 1.05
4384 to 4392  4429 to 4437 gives 1.18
